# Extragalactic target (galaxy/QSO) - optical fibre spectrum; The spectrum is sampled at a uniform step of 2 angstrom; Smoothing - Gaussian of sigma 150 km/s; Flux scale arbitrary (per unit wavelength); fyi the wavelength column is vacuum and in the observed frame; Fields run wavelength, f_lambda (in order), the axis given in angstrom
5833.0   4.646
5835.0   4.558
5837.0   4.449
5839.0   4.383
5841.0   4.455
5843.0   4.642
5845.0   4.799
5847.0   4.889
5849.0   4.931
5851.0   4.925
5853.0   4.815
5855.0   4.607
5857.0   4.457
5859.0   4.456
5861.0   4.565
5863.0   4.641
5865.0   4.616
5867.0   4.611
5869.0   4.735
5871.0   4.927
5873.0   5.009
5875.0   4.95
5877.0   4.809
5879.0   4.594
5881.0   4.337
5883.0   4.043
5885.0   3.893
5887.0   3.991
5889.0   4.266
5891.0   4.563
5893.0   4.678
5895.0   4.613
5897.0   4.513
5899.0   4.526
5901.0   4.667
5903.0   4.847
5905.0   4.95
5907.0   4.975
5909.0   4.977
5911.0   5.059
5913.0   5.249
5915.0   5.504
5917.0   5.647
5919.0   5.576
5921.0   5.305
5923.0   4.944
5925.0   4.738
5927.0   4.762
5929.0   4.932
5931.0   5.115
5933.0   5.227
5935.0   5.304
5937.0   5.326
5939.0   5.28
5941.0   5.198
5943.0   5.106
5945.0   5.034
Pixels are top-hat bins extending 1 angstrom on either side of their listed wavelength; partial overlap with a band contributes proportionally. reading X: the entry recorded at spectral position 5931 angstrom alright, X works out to 5.115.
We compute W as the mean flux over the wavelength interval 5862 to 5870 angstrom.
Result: 4.65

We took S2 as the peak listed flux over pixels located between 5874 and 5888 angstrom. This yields 4.95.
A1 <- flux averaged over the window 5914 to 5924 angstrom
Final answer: 5.4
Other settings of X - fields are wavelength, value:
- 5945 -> 5.034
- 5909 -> 4.977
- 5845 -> 4.799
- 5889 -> 4.266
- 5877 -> 4.809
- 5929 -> 4.932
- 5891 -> 4.563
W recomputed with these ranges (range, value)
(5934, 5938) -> 5.31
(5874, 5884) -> 4.55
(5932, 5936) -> 5.27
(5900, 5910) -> 4.88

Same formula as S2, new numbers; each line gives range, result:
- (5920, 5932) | 5.305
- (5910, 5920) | 5.647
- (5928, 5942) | 5.326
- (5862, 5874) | 5.009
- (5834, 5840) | 4.558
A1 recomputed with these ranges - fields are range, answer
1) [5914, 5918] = 5.58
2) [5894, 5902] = 4.58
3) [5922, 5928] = 4.81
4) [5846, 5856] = 4.83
